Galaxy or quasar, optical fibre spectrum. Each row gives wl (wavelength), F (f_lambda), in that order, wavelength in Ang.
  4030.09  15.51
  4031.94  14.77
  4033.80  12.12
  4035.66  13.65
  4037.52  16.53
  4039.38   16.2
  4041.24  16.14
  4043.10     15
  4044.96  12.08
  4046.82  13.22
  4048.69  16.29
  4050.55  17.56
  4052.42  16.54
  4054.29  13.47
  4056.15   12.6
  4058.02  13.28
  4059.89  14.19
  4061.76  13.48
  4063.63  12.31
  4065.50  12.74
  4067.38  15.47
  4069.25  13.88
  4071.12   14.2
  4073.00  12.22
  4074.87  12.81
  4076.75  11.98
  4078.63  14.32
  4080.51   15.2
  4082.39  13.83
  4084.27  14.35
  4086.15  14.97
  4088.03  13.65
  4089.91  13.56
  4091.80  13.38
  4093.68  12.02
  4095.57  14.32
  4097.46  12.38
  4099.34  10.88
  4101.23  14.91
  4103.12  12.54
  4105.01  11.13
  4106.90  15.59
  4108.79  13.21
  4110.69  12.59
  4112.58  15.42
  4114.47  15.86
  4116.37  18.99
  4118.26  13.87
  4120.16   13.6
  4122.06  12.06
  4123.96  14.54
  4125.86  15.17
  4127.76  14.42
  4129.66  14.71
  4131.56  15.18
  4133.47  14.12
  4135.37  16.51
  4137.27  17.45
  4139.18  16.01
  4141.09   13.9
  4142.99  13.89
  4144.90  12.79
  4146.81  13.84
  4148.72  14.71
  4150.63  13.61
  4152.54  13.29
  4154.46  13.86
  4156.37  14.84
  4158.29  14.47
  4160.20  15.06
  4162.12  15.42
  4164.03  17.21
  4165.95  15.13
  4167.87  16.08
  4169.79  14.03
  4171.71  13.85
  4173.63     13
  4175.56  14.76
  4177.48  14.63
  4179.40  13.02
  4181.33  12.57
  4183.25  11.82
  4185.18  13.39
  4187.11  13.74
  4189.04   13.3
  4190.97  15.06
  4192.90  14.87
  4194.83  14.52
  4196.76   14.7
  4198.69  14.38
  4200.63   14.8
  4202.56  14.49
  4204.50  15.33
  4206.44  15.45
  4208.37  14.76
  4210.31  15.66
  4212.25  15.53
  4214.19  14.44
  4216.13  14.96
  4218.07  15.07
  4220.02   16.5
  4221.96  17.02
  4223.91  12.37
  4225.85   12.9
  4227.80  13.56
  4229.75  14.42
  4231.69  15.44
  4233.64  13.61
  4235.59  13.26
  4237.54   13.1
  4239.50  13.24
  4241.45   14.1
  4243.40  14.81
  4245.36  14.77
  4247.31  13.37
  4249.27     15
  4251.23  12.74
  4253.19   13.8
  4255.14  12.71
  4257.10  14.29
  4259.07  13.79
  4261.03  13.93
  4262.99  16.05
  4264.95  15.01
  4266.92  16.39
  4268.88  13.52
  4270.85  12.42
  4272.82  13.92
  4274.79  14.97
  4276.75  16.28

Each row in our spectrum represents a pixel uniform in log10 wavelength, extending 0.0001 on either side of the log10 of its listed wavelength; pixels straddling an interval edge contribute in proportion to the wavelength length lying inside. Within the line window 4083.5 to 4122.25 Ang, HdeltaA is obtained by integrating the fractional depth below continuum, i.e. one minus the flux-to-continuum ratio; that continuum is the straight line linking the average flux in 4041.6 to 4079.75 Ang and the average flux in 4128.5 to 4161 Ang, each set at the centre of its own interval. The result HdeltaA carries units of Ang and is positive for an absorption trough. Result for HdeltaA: 1.2 Ang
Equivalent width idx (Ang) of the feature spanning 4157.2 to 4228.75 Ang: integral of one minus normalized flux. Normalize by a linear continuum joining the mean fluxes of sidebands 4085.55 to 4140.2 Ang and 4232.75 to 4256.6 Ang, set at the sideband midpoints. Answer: -3.2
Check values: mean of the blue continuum 14.2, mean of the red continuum 13.7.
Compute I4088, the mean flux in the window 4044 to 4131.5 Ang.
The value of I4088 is 13.9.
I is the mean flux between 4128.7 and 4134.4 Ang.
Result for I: 14.7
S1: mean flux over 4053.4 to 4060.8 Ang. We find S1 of 13.4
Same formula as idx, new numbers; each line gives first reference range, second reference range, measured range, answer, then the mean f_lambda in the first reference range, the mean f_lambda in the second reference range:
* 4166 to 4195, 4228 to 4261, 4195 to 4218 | -1.70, 13.9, 13.9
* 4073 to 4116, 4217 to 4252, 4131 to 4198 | -2.43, 13.6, 14.2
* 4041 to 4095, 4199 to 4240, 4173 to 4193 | 1.12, 13.9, 14.6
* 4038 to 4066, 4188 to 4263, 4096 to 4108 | 1.19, 14.4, 14.4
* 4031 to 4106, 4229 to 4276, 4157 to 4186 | -0.62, 13.9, 14.1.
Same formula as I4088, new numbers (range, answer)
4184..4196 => 14.1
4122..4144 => 14.9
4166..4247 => 14.3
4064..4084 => 13.6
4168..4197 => 13.9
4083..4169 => 14.3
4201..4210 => 15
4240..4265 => 14.1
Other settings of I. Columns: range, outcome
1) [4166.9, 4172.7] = 14.6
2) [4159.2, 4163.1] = 15.3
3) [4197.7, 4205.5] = 14.7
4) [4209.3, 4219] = 15.1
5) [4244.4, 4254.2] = 13.9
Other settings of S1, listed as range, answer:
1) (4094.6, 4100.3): 12.5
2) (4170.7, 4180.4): 13.8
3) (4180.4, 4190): 13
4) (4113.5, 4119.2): 16.3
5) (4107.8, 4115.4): 14.3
